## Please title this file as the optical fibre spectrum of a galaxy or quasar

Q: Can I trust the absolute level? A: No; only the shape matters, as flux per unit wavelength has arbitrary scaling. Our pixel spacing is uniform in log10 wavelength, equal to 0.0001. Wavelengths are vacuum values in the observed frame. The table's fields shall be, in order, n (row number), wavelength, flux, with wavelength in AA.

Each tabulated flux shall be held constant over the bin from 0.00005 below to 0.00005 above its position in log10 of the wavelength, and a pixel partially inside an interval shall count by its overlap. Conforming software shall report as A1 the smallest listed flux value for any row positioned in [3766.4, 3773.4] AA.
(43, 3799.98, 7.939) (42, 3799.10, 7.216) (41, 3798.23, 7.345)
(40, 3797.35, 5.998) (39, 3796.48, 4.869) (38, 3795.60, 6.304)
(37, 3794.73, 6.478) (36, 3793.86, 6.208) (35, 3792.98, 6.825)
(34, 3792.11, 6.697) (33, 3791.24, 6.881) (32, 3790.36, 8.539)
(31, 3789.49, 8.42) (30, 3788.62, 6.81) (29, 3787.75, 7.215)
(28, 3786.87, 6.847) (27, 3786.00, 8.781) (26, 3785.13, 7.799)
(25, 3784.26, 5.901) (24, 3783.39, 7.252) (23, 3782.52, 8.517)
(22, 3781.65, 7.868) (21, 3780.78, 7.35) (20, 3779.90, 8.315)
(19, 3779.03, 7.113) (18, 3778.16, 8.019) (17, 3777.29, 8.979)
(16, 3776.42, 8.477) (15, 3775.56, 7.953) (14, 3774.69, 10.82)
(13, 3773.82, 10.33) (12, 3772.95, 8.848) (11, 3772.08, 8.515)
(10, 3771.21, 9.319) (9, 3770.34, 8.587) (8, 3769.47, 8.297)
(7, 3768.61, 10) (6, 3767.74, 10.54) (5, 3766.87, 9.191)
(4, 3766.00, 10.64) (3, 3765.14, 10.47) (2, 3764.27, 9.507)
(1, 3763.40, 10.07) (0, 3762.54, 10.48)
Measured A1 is 8.297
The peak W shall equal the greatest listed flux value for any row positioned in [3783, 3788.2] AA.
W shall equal 8.781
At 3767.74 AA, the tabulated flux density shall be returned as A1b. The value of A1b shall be 10.54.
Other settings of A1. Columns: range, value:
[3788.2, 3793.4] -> 6.697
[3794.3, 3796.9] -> 4.869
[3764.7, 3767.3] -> 9.191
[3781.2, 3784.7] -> 5.901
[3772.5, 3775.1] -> 8.848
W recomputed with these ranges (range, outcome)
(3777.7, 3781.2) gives 8.315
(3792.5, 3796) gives 6.825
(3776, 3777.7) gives 8.979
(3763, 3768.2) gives 10.64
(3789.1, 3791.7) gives 8.539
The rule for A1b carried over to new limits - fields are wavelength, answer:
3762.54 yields 10.48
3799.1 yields 7.216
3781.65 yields 7.868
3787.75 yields 7.215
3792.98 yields 6.825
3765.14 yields 10.47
